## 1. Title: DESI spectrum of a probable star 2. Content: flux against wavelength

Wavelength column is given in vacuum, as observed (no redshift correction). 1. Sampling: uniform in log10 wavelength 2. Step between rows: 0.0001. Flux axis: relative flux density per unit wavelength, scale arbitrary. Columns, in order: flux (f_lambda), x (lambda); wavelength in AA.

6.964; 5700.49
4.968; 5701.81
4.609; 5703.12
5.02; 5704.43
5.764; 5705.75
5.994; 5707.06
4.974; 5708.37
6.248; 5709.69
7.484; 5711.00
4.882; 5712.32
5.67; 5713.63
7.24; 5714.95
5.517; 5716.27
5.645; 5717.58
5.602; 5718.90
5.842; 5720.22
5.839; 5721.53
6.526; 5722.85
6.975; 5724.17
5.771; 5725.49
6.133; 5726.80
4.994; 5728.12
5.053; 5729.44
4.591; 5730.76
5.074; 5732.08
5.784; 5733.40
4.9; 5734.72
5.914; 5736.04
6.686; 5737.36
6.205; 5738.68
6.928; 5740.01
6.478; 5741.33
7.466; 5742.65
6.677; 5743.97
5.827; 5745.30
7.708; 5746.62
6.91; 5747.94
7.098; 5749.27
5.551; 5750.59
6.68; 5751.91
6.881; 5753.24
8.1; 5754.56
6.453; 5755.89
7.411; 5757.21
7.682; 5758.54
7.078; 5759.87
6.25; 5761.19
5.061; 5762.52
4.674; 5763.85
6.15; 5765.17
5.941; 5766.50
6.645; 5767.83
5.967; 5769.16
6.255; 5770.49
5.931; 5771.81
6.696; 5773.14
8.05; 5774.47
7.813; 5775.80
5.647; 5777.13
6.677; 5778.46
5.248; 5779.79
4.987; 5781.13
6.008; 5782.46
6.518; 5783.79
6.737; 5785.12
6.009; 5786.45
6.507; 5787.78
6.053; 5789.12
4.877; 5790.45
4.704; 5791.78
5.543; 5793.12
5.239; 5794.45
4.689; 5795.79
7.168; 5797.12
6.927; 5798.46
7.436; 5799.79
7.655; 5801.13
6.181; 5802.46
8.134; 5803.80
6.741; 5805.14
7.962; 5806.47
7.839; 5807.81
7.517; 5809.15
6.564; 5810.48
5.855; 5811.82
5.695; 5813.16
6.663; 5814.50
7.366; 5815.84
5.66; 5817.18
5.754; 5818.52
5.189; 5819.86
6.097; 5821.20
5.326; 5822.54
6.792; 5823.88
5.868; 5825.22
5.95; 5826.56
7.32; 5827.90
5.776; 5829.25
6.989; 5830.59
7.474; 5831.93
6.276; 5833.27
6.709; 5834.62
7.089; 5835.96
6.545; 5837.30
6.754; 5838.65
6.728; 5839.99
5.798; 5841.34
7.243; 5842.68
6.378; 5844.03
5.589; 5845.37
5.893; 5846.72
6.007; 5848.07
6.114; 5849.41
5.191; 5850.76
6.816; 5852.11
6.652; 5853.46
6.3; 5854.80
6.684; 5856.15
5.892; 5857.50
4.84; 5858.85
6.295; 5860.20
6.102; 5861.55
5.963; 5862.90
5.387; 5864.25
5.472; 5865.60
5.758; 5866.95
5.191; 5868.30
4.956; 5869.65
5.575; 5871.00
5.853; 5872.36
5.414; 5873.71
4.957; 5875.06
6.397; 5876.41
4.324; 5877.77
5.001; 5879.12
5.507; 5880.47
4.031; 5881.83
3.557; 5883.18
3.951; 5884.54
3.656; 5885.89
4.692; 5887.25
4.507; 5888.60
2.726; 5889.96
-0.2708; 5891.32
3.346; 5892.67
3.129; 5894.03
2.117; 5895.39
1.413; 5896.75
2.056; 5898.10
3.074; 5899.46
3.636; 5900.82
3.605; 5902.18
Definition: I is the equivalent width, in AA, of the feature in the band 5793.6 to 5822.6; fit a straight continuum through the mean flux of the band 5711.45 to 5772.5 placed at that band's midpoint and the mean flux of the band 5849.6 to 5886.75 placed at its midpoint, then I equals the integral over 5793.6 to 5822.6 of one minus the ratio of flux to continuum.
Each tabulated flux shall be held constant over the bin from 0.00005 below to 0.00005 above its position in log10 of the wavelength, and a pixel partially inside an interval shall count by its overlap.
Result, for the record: -3.9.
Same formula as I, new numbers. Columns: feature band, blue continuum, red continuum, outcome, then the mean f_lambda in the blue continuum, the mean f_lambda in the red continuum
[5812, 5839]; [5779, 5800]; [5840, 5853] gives -1.3 AA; 5.89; 6.15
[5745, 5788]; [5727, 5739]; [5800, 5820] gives -3.1 AA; 5.47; 6.77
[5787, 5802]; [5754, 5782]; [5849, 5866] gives 0.5 AA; 6.4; 5.98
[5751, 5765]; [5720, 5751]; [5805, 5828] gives -0.9 AA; 6.13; 6.43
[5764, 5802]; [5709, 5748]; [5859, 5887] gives -3.1 AA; 6.07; 5.15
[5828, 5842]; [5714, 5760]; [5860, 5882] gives -2.4 AA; 6.31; 5.44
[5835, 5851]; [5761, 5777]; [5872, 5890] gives -3.4 AA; 6.27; 4.66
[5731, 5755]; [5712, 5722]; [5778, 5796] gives -2.8 AA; 5.81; 5.71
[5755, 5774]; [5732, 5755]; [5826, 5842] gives 0.6 AA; 6.51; 6.62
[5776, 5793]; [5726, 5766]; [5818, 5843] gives 1.2 AA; 6.28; 6.4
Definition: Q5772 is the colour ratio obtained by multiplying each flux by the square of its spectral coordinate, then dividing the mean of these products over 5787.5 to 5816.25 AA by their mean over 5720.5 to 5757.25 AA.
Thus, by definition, 1.1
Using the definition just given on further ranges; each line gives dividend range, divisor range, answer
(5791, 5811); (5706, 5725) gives 1.14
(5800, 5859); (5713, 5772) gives 1.07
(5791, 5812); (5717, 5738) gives 1.19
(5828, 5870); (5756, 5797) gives 1.04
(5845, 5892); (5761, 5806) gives 0.85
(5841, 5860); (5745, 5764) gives 0.94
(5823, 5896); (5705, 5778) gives 0.91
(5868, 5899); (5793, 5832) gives 0.63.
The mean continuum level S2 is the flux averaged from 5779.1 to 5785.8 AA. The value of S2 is 5.9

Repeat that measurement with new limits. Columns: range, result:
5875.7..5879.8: 5.24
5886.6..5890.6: 3.98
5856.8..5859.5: 5.38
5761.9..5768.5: 5.7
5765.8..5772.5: 6.15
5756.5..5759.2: 7.53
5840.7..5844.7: 6.48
